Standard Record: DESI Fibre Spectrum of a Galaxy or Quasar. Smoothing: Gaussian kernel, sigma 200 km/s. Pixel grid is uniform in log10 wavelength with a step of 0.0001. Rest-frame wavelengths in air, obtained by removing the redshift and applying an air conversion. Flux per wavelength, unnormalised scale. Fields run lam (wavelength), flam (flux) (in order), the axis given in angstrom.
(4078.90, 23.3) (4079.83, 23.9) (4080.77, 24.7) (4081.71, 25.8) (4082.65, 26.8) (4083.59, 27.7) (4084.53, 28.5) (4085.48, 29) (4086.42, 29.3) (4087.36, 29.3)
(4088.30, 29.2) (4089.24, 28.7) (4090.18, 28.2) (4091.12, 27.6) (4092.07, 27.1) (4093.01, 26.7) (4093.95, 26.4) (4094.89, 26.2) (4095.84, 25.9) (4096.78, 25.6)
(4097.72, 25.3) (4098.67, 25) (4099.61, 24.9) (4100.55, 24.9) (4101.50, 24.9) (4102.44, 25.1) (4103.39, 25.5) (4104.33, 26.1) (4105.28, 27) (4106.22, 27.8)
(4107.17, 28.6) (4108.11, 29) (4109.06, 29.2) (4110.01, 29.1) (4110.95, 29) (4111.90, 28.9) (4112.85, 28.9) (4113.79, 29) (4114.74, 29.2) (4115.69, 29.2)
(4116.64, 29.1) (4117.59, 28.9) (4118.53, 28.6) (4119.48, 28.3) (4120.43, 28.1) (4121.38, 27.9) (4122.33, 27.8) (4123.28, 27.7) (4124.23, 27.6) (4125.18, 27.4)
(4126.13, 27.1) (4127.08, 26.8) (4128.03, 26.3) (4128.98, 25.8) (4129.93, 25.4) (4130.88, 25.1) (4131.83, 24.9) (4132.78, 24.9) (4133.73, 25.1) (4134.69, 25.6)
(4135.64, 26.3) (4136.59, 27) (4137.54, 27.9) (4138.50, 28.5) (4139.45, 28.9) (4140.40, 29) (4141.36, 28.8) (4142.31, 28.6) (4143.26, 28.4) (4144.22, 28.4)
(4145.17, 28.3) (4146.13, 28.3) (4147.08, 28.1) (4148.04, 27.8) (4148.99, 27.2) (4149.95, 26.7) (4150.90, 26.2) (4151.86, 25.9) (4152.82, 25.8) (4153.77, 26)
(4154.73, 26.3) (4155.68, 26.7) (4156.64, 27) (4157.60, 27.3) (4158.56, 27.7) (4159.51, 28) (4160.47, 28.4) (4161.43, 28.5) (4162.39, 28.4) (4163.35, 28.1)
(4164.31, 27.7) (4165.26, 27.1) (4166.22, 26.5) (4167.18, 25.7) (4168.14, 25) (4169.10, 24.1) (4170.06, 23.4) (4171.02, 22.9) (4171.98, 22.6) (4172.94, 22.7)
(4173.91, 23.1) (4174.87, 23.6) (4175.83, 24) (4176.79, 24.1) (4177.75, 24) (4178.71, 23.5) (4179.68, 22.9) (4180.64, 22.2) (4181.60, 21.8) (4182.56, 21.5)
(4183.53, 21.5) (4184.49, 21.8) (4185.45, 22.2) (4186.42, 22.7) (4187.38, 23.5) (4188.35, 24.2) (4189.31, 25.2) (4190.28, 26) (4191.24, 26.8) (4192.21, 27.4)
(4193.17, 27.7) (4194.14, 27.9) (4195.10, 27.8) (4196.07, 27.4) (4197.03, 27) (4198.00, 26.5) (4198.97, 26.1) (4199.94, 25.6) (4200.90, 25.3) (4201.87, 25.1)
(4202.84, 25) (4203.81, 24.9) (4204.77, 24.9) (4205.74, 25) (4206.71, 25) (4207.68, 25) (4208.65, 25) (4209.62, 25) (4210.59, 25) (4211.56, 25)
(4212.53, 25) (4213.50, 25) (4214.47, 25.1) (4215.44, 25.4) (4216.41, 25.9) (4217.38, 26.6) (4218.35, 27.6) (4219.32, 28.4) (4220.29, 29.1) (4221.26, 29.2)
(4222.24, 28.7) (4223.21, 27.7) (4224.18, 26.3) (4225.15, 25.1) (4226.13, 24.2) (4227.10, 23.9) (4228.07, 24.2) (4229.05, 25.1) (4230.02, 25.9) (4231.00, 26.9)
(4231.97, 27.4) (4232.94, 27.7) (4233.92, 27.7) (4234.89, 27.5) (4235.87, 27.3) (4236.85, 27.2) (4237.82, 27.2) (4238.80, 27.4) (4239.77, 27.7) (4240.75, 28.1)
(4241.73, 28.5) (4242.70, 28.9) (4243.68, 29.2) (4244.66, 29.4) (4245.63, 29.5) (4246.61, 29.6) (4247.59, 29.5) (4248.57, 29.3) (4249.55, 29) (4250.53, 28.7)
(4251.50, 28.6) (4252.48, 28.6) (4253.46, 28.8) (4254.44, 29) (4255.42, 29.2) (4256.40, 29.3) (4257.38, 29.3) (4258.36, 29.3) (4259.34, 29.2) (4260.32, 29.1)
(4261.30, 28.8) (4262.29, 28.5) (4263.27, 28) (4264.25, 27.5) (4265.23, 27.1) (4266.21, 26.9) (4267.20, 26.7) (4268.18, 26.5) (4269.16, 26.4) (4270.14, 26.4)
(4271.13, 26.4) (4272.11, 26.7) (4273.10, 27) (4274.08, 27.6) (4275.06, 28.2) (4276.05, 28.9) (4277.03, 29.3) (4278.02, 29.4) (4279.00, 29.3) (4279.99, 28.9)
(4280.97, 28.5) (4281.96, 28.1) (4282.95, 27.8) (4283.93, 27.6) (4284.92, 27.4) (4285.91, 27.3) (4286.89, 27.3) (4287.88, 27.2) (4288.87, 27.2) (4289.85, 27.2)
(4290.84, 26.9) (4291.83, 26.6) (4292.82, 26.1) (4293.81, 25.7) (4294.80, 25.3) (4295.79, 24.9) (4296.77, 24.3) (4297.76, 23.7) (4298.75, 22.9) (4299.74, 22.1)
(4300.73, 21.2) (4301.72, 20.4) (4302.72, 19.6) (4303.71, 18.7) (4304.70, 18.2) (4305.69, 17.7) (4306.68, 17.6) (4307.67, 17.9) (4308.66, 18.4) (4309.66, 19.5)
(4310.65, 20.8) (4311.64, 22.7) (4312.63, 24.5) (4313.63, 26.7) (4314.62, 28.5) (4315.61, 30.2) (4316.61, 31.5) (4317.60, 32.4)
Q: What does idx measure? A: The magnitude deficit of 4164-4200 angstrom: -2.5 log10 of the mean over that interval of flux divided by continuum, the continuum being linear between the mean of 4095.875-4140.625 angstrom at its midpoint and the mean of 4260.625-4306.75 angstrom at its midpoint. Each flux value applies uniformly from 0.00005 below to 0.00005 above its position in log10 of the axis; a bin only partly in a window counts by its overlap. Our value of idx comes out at 0.09 mag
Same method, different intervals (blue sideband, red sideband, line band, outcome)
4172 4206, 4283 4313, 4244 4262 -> -0.22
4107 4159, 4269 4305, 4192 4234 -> 0.02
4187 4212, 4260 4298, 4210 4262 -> -0.05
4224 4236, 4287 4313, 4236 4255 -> -0.13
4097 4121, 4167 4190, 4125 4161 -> -0.07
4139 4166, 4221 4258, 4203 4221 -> 0.08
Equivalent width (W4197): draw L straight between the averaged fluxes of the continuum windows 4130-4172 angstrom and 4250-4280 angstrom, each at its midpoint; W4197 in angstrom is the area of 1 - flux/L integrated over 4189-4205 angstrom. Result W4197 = 0.6 angstrom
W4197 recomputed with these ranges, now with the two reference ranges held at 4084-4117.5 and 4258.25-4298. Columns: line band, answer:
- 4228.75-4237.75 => 0.1 angstrom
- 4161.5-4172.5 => 0.7 angstrom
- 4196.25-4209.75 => 1.0 angstrom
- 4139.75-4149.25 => -0.3 angstrom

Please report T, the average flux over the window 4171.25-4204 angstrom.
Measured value 24.5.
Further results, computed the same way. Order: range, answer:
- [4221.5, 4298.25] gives 27.6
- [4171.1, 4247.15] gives 25.8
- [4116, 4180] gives 26.6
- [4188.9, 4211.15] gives 25.9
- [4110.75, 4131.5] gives 27.8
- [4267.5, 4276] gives 27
